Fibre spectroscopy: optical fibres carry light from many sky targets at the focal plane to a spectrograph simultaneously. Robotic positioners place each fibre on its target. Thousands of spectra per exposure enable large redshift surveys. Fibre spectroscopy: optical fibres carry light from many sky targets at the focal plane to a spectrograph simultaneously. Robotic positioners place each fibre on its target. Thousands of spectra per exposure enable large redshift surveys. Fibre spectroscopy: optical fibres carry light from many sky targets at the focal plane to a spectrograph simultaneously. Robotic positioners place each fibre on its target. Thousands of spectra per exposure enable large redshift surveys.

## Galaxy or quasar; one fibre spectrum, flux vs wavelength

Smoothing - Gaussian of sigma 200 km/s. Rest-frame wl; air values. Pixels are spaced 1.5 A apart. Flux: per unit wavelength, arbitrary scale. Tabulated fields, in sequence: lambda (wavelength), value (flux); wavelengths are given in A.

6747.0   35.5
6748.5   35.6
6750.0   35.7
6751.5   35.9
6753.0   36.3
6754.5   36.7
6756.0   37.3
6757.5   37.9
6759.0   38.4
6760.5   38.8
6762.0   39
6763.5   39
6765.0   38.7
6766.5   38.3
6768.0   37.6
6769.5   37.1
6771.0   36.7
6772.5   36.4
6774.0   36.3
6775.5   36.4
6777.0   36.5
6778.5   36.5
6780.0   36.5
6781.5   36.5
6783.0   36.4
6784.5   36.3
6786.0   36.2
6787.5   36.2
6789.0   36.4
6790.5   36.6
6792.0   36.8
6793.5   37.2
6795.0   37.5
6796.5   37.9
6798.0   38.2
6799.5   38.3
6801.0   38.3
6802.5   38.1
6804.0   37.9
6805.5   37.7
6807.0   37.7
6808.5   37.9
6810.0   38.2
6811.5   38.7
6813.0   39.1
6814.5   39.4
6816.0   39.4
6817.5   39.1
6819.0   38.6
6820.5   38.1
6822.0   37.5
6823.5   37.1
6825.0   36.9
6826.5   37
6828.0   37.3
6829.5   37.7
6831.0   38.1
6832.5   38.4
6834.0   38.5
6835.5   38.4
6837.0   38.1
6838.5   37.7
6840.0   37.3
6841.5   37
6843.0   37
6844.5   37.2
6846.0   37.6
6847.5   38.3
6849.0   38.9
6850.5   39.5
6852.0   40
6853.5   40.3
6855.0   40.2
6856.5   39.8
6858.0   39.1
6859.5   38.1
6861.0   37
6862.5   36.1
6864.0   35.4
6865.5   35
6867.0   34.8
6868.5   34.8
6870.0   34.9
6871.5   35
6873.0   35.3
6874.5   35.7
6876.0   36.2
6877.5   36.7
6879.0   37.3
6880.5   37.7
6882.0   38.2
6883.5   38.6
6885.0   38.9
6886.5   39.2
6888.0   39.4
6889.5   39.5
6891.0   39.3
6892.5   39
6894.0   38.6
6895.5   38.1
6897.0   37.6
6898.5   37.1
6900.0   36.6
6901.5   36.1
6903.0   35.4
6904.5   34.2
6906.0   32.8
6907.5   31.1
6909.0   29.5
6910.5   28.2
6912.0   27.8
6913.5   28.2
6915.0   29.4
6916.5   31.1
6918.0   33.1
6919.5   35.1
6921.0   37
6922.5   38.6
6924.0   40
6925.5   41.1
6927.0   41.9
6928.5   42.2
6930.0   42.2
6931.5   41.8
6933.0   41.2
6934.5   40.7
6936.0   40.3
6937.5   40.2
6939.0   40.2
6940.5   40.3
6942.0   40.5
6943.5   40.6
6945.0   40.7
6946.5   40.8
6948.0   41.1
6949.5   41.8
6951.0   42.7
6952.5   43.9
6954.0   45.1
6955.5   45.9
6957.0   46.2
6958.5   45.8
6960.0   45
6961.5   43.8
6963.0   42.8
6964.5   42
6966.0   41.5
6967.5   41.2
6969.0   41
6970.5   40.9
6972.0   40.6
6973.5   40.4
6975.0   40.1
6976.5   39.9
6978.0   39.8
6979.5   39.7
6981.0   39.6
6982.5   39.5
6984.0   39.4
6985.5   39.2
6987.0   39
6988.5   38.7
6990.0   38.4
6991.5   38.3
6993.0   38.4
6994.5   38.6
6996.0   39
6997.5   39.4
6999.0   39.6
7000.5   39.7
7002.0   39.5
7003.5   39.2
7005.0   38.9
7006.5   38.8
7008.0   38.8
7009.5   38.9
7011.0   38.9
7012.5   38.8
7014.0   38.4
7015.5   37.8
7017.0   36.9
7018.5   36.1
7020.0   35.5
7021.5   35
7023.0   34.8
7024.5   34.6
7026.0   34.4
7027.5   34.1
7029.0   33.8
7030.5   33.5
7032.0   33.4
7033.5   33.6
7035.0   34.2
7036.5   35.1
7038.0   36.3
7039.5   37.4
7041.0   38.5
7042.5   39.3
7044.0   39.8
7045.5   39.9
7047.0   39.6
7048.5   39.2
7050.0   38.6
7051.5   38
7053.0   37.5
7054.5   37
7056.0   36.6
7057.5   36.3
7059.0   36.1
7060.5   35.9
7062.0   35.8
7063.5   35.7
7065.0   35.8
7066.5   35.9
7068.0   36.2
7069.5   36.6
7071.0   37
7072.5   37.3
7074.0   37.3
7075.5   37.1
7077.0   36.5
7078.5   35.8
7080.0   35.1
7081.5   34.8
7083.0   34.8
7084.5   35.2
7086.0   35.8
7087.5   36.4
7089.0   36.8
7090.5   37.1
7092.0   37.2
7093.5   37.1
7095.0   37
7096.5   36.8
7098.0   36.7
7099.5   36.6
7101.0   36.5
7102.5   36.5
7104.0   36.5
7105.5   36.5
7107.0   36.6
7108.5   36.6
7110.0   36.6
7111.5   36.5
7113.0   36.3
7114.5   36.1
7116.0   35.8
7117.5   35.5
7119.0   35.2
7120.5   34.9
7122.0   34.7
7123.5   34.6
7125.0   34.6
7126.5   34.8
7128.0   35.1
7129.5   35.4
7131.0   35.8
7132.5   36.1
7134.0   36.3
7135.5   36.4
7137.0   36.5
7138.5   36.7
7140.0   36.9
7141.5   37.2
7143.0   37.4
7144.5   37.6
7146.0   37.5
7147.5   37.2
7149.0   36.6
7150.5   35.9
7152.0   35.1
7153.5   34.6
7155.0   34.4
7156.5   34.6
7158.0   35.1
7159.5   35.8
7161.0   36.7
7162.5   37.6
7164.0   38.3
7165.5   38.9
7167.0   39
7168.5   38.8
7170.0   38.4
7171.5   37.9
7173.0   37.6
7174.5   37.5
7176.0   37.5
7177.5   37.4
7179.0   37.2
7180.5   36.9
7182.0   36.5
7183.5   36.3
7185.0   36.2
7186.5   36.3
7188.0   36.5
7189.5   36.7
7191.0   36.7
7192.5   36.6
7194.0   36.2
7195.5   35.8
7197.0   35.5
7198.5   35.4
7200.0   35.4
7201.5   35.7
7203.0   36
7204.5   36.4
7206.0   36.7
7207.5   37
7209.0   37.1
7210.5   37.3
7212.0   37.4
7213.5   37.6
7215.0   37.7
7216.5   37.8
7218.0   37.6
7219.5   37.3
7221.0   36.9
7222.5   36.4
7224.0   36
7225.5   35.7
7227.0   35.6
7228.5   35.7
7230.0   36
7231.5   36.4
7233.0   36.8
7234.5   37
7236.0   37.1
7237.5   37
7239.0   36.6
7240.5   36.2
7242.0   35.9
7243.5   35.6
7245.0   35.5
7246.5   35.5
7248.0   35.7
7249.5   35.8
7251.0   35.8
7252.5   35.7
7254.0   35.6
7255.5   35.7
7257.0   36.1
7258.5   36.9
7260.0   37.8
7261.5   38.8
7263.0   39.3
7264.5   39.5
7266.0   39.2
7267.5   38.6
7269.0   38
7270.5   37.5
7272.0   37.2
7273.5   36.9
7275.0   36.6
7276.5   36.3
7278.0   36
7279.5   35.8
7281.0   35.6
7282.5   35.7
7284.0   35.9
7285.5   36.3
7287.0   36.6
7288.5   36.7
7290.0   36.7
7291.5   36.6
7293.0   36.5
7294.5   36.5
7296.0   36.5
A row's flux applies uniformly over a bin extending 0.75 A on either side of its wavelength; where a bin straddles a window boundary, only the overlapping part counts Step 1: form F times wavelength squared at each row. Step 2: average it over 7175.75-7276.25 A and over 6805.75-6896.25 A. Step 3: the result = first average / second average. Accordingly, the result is 1.08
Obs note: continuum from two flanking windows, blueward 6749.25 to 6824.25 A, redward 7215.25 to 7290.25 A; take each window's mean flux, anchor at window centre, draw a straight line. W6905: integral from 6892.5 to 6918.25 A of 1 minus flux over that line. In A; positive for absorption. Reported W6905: 2.7 A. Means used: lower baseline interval 37.5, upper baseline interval 36.7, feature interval 33.4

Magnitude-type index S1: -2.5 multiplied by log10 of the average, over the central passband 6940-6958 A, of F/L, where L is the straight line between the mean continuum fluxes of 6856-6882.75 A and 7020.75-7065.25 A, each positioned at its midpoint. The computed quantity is -0.17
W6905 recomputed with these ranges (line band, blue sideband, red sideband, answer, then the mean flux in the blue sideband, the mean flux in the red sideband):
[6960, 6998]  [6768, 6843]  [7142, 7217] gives -3.1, 37.5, 36.8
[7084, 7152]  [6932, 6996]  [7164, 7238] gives 3.7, 41.1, 36.9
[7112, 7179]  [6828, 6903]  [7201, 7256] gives 0.5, 37.6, 36.4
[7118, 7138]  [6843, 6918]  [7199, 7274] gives 0.6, 36.2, 36.8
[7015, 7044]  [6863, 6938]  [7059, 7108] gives 0.7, 36.5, 36.3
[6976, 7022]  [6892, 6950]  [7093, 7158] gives -2.3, 37.2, 36.1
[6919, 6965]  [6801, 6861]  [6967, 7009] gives -3.0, 38.3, 39.5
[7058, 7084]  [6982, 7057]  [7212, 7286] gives 0.9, 37.5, 36.7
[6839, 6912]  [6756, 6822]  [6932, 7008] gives 4.4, 37.6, 40.8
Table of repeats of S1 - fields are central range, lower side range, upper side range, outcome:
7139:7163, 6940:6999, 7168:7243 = 0.043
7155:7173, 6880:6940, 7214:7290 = -0.015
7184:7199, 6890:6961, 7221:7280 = 0.023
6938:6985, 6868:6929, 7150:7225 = -0.155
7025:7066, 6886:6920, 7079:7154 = -0.026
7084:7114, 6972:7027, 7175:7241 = 0.028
